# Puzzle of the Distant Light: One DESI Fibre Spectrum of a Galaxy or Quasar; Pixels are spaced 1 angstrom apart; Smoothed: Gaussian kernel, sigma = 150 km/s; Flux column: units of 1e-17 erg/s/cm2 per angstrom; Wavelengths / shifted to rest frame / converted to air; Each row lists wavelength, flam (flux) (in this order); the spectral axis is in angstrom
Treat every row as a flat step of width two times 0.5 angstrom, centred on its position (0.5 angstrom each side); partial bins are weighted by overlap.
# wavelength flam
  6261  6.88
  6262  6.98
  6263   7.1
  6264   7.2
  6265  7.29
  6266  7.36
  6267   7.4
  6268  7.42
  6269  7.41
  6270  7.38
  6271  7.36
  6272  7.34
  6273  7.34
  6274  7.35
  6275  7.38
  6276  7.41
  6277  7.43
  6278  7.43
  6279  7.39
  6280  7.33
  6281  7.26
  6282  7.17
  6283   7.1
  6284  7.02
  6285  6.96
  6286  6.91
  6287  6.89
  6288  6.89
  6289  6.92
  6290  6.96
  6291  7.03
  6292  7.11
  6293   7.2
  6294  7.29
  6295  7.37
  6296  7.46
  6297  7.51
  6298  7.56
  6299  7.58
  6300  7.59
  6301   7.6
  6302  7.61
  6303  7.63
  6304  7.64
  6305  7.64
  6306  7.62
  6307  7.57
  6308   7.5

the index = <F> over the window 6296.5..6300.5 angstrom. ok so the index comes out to 7.56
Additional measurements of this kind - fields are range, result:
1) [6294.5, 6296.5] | 7.42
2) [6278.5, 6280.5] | 7.36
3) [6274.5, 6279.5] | 7.41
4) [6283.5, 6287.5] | 6.95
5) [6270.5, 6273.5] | 7.35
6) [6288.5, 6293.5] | 7.04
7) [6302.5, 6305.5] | 7.64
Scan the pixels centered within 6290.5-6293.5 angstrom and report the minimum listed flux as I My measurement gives 7.03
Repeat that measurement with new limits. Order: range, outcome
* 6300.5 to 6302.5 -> 7.6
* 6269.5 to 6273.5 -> 7.34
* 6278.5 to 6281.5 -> 7.26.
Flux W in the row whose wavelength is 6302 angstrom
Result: 7.61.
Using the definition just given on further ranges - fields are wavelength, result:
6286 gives 6.91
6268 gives 7.42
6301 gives 7.6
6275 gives 7.38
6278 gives 7.43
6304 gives 7.64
